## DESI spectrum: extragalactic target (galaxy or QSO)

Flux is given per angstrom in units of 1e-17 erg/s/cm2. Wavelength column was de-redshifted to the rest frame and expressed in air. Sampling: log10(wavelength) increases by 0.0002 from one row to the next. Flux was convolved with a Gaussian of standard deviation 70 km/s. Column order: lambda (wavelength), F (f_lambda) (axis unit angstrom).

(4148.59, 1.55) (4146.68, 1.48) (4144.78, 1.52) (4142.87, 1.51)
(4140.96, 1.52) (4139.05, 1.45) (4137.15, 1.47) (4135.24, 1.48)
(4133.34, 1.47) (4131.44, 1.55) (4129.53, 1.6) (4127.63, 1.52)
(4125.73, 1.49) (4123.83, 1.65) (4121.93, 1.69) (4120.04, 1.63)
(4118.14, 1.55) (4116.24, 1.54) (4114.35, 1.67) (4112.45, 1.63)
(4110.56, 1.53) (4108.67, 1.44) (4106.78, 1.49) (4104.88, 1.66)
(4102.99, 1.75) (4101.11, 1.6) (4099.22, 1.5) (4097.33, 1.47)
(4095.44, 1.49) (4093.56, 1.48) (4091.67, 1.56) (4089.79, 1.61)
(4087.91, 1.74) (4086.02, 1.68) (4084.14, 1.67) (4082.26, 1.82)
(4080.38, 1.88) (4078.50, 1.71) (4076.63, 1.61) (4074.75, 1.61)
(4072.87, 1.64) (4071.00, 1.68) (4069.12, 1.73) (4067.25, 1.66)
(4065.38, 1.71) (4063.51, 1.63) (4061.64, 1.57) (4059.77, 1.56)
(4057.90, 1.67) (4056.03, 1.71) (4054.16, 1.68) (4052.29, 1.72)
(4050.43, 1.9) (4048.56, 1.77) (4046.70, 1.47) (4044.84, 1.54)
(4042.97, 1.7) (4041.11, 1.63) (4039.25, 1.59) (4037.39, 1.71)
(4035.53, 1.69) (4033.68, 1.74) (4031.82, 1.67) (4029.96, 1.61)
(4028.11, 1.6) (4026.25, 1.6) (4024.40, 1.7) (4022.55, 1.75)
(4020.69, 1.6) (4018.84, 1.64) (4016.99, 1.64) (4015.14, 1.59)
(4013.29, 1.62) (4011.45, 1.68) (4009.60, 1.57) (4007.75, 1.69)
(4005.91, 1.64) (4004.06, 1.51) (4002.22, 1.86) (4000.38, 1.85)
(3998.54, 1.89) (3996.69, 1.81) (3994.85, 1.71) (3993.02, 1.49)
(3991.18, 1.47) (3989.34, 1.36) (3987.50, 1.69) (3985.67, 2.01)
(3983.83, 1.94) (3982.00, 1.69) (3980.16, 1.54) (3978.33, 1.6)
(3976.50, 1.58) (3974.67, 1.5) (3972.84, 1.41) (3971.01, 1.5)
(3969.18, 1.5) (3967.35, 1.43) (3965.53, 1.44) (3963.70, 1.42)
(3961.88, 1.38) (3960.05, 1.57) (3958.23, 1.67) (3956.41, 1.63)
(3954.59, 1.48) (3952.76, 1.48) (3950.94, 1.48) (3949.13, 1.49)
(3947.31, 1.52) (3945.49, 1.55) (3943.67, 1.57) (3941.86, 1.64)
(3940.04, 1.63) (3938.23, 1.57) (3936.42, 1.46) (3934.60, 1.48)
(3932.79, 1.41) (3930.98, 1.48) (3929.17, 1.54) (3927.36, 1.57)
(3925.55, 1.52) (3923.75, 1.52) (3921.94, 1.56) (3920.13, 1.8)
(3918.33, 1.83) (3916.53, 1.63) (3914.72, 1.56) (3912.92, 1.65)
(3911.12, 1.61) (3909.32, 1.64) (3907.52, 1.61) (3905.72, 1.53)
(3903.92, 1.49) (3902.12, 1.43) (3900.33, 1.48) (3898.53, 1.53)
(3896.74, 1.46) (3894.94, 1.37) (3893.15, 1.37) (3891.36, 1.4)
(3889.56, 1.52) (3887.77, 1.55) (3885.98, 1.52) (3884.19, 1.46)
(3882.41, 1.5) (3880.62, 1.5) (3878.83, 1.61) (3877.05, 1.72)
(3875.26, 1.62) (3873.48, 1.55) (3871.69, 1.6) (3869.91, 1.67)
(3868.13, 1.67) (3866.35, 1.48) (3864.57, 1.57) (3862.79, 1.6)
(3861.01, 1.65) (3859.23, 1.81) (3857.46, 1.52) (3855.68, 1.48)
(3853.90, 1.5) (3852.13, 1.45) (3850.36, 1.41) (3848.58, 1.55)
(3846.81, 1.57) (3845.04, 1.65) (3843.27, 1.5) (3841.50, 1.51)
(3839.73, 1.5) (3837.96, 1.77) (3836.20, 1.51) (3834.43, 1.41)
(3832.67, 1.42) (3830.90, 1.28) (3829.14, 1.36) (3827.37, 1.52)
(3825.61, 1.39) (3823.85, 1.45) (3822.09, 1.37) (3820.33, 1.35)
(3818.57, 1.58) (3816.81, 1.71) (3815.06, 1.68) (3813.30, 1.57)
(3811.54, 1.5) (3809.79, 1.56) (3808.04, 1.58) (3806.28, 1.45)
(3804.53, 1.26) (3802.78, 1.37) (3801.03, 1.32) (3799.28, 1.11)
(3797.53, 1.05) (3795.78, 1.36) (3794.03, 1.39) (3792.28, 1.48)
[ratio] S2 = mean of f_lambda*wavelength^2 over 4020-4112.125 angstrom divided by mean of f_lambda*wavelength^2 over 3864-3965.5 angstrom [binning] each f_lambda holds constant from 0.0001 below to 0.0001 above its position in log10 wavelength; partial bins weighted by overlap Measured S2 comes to 1.1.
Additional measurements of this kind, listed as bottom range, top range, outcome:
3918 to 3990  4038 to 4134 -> 1.11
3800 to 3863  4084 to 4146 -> 1.20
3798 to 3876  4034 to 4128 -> 1.23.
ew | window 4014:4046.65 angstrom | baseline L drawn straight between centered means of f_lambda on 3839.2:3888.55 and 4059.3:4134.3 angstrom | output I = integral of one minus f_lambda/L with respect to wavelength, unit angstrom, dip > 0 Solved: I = -0.9 angstrom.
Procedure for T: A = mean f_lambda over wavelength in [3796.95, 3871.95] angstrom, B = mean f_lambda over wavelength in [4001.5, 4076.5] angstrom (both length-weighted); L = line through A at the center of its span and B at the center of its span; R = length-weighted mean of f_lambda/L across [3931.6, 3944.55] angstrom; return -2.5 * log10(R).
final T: 0.029 mag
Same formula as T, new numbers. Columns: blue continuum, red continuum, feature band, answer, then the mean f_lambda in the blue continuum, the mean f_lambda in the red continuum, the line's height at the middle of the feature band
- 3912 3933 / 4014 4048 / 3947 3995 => 0.04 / 1.6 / 1.64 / 1.61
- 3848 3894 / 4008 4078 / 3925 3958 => 0.04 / 1.55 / 1.65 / 1.59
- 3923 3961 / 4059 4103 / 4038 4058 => -0.04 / 1.54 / 1.64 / 1.61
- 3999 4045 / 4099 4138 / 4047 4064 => -0.04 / 1.66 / 1.57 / 1.63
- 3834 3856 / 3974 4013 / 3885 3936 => 0.04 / 1.53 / 1.67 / 1.59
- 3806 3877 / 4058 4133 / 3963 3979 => 0.06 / 1.54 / 1.61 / 1.58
